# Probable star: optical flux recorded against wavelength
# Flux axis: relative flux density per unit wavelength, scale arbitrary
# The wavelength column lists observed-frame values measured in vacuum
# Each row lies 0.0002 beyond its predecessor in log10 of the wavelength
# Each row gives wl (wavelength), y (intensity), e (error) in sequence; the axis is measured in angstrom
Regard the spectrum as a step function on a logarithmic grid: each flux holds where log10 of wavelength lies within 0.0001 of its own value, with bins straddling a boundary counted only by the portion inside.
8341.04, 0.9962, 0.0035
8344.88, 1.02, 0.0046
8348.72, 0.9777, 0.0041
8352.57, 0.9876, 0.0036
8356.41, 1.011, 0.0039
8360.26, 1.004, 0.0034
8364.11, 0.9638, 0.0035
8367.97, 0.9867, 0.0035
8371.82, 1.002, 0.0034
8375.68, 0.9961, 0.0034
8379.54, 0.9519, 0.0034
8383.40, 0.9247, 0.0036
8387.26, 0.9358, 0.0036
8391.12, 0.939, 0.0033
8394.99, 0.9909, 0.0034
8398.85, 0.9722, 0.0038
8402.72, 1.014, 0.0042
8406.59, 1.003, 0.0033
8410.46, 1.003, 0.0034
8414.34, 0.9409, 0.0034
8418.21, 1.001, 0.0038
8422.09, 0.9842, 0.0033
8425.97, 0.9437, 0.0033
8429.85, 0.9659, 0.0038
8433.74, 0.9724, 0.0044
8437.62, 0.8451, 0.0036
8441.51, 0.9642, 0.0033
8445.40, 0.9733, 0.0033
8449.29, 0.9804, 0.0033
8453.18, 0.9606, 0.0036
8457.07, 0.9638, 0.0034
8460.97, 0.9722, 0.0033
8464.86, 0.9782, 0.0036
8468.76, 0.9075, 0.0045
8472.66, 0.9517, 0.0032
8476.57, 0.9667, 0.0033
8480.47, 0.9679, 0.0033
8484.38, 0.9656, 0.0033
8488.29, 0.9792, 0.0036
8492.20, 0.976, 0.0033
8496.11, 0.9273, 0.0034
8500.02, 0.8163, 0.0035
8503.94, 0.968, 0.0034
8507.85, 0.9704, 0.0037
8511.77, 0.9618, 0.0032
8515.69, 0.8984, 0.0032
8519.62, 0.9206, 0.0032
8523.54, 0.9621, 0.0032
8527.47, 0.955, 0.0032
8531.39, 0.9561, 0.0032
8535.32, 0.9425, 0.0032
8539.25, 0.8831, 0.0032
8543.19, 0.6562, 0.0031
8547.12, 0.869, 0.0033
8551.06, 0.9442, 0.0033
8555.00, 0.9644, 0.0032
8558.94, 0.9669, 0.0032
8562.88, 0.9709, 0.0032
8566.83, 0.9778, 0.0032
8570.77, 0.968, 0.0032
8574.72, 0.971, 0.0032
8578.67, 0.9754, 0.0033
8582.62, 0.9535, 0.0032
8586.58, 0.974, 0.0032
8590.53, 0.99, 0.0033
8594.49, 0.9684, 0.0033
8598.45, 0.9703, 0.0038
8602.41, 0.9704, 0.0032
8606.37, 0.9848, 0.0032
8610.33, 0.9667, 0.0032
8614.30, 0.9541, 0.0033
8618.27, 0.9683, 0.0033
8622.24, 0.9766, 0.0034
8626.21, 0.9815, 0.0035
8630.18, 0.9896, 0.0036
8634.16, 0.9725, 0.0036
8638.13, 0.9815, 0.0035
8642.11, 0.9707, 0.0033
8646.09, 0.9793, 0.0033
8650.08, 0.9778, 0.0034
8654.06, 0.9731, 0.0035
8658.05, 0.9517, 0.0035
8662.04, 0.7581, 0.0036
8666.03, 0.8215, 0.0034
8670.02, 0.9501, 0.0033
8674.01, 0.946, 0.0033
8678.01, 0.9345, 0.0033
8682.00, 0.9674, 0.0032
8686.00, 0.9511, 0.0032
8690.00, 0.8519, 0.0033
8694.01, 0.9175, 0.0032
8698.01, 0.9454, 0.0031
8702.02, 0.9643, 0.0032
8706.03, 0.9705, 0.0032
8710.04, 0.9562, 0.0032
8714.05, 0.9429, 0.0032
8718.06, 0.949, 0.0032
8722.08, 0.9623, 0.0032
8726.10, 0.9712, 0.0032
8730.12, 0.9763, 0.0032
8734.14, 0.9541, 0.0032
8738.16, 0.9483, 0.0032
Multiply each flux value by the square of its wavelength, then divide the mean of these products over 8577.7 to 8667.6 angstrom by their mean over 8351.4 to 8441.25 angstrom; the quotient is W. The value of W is 1.04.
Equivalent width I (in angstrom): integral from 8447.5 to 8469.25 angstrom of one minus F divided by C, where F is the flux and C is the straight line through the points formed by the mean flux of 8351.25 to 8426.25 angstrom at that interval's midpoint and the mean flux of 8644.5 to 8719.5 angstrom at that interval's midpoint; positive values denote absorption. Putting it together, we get 0.1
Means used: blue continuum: 0.978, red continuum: 0.932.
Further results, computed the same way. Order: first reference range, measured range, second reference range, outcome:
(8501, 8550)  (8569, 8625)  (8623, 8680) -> -2.5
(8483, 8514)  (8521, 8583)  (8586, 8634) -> 1.8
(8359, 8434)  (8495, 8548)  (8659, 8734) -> 2.8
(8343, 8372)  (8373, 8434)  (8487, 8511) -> 0.3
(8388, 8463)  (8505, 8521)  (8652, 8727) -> 0.3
